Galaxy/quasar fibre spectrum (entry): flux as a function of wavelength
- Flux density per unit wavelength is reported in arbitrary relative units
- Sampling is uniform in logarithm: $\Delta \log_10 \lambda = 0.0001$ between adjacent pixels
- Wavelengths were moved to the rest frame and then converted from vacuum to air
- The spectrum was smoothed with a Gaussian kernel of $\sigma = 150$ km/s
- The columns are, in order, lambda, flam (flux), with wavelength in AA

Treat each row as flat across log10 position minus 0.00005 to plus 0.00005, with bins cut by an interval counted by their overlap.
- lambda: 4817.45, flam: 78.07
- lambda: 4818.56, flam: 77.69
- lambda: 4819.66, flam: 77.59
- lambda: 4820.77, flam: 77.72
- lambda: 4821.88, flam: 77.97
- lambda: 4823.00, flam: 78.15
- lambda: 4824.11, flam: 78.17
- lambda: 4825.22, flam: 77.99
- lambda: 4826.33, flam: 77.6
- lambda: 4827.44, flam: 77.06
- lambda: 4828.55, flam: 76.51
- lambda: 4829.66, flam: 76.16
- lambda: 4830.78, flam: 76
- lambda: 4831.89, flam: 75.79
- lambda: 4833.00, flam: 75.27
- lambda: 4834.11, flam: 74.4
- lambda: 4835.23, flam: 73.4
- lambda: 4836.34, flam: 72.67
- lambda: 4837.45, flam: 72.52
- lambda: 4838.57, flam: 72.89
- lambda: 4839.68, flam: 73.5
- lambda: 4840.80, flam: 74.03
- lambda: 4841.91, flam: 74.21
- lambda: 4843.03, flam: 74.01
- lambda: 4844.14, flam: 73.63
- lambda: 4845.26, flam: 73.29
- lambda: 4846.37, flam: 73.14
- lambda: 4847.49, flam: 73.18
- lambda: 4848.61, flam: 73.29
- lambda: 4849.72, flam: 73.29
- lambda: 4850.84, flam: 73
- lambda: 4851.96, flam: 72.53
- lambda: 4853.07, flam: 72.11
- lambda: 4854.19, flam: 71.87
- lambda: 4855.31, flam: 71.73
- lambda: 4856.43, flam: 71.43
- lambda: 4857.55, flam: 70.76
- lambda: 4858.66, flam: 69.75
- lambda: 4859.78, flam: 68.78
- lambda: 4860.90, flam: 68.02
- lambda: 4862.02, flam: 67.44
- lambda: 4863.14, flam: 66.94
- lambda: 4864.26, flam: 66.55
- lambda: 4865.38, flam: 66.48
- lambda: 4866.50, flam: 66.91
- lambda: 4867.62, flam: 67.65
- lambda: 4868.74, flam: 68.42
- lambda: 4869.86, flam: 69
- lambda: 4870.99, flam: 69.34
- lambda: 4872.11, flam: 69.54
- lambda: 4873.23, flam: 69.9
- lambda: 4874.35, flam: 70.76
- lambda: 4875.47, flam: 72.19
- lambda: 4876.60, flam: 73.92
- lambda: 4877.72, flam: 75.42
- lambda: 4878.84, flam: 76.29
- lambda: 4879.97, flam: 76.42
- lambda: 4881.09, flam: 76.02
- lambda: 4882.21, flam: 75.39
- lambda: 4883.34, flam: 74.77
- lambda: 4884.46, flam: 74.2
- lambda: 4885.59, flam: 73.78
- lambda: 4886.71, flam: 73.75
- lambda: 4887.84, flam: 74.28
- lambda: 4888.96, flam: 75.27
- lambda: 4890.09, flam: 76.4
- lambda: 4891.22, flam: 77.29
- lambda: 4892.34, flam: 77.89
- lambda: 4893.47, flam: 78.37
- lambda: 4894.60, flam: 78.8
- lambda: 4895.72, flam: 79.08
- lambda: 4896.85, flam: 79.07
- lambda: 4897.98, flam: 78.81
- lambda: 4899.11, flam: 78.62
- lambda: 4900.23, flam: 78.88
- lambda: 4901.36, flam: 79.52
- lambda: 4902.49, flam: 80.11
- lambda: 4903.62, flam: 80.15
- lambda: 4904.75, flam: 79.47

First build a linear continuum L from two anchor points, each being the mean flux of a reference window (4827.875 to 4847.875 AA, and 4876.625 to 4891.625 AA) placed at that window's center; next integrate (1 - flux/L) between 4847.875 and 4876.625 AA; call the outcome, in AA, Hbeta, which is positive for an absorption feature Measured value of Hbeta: 1.8 AA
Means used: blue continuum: 74.2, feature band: 70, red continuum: 75.3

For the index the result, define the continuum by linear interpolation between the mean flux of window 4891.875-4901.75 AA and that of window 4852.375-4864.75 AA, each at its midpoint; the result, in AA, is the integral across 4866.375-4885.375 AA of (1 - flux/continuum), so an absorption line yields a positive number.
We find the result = 0.4 AA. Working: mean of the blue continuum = 69.7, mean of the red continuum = 78.8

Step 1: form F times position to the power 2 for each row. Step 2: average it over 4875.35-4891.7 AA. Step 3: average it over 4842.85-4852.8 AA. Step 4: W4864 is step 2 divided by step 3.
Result 1.0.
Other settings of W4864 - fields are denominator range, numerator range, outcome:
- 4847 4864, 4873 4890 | 1.06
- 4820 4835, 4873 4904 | 1.02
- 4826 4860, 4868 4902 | 1.04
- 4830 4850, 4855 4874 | 0.94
